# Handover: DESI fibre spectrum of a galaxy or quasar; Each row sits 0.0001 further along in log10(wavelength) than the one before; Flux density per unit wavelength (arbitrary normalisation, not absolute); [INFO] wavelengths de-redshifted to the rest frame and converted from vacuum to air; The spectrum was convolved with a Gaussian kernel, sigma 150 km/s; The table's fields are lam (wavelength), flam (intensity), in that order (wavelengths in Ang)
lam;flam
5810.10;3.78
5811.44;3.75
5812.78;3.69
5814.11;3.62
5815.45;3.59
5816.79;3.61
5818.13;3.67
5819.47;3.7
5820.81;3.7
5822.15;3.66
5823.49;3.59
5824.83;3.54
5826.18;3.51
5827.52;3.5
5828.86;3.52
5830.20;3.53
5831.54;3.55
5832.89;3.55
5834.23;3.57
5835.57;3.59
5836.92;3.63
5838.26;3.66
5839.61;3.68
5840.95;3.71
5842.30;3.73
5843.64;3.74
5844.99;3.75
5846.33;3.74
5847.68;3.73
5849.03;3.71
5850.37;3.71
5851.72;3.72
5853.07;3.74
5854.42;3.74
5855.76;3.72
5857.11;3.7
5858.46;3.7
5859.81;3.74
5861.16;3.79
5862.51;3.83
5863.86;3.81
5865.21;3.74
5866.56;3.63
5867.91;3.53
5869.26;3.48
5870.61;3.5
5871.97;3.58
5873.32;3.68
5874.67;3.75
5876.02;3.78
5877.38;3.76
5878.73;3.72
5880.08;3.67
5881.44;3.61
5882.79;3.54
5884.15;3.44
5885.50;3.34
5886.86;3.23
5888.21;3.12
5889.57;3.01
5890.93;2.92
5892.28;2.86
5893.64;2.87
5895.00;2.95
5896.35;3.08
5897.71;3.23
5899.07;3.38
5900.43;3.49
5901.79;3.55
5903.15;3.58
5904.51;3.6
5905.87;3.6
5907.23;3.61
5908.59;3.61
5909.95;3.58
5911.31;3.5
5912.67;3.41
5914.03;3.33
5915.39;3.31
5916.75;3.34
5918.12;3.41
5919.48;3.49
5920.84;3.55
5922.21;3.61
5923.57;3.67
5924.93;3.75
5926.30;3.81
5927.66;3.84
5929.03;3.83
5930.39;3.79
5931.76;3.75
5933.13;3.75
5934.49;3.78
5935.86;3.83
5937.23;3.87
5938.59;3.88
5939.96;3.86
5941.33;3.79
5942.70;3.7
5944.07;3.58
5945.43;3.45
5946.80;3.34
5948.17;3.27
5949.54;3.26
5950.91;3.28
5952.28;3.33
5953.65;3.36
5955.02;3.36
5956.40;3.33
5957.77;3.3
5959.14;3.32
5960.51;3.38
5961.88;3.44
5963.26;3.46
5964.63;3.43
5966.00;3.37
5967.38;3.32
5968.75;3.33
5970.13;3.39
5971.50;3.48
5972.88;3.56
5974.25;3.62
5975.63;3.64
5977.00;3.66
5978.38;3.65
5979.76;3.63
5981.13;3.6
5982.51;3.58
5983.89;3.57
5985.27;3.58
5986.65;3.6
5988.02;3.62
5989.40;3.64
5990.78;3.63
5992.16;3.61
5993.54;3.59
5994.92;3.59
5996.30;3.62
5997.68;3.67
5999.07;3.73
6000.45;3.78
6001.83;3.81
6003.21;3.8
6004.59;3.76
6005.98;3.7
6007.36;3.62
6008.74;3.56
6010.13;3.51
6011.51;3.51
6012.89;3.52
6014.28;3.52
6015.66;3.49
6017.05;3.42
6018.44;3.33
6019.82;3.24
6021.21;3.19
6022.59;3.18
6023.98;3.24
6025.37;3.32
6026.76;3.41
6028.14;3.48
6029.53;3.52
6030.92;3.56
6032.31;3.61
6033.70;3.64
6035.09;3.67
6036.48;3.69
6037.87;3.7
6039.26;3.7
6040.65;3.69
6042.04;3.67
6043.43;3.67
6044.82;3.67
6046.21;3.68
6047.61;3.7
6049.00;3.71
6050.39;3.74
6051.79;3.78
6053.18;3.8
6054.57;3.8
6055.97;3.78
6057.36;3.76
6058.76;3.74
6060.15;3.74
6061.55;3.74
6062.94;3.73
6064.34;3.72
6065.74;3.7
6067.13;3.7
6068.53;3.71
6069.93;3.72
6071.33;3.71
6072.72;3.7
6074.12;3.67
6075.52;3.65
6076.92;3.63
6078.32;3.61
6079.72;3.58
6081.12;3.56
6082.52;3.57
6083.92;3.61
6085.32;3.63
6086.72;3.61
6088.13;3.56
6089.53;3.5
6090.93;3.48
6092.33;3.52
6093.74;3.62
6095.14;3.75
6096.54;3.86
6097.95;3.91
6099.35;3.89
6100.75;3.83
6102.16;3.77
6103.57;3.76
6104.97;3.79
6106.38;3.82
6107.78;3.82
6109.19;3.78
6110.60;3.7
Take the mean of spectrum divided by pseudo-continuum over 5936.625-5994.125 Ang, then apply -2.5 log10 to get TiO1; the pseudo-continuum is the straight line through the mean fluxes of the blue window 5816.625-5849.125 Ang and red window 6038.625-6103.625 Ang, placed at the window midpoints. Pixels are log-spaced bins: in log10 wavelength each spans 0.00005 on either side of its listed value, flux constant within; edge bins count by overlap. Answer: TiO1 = 0.05 mag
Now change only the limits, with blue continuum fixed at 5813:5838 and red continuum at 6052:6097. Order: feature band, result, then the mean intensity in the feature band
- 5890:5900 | 0.184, 3.05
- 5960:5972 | 0.074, 3.4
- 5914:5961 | 0.020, 3.56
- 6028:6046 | 0.005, 3.64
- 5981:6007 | -0.003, 3.66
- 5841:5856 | -0.038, 3.73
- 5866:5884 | -0.005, 3.63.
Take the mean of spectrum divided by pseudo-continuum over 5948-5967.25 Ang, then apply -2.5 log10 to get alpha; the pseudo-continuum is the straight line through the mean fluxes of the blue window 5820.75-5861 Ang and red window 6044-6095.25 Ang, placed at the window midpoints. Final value 0.10 mag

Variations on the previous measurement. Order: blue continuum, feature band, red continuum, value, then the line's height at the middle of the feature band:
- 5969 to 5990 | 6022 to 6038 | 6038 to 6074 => 0.05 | 3.67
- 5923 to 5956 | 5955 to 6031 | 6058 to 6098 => 0.04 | 3.64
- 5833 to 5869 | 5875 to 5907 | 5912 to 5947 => 0.09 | 3.67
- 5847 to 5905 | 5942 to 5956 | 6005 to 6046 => 0.04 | 3.52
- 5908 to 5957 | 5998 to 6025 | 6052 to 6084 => 0.04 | 3.64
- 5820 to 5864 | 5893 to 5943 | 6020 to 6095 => 0.03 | 3.65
